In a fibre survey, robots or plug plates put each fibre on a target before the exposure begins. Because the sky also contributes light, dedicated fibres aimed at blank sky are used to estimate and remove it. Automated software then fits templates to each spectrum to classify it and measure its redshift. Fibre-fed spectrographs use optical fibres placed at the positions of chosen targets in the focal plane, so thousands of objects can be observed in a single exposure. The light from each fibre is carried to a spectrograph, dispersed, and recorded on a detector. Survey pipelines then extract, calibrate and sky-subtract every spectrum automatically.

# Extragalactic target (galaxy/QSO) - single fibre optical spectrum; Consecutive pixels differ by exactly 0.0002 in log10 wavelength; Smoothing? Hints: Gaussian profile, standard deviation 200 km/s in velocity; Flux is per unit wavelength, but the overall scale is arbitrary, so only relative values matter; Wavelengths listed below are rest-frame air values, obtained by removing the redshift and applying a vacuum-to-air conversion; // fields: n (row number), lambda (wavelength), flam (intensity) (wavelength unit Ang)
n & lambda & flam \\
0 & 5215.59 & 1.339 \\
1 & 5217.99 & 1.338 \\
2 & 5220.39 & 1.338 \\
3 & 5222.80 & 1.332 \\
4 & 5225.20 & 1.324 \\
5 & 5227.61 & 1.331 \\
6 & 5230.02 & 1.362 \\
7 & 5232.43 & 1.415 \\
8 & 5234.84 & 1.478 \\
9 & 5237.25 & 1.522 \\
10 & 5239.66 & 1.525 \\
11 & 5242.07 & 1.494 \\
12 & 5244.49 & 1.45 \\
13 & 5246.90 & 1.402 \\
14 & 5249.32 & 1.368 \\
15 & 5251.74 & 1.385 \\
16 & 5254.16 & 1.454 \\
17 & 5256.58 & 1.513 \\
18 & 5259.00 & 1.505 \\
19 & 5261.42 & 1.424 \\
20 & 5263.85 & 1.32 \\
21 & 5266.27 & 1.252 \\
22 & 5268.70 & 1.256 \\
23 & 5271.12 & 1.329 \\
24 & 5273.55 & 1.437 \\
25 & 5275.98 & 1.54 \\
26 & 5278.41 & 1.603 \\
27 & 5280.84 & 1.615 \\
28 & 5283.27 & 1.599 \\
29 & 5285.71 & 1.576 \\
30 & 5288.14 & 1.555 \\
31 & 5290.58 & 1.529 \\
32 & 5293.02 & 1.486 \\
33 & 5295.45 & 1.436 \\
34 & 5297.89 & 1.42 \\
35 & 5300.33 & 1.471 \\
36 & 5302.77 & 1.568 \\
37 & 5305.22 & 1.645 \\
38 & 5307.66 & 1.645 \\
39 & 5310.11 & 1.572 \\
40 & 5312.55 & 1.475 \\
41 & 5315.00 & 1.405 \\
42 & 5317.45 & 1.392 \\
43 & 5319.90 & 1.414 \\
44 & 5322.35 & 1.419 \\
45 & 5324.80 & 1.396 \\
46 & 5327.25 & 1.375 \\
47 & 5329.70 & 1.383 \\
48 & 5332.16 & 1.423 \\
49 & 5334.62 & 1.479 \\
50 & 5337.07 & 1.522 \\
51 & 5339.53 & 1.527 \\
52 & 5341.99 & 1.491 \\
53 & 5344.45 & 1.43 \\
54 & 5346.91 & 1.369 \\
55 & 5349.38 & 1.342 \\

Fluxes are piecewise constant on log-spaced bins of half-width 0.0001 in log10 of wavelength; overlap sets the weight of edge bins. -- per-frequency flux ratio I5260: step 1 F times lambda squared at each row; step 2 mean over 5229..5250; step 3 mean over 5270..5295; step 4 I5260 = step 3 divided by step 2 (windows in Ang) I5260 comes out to 1.07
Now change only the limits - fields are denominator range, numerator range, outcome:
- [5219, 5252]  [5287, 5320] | 1.09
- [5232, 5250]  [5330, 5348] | 1.04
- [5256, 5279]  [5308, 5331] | 1.04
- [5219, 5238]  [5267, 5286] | 1.09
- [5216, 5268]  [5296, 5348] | 1.08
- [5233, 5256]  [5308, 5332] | 1.01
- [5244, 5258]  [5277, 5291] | 1.12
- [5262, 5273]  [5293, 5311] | 1.19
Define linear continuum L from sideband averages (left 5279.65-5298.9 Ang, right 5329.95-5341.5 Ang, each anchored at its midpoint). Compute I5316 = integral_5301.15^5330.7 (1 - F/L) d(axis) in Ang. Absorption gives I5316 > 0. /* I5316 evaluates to 0.5 Ang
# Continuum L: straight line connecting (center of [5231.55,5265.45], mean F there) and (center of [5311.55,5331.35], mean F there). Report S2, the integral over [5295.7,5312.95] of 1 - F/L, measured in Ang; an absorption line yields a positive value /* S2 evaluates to -1.5 Ang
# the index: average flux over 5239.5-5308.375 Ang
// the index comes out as 1.47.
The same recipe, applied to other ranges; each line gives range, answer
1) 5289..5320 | 1.5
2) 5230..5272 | 1.42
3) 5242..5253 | 1.41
